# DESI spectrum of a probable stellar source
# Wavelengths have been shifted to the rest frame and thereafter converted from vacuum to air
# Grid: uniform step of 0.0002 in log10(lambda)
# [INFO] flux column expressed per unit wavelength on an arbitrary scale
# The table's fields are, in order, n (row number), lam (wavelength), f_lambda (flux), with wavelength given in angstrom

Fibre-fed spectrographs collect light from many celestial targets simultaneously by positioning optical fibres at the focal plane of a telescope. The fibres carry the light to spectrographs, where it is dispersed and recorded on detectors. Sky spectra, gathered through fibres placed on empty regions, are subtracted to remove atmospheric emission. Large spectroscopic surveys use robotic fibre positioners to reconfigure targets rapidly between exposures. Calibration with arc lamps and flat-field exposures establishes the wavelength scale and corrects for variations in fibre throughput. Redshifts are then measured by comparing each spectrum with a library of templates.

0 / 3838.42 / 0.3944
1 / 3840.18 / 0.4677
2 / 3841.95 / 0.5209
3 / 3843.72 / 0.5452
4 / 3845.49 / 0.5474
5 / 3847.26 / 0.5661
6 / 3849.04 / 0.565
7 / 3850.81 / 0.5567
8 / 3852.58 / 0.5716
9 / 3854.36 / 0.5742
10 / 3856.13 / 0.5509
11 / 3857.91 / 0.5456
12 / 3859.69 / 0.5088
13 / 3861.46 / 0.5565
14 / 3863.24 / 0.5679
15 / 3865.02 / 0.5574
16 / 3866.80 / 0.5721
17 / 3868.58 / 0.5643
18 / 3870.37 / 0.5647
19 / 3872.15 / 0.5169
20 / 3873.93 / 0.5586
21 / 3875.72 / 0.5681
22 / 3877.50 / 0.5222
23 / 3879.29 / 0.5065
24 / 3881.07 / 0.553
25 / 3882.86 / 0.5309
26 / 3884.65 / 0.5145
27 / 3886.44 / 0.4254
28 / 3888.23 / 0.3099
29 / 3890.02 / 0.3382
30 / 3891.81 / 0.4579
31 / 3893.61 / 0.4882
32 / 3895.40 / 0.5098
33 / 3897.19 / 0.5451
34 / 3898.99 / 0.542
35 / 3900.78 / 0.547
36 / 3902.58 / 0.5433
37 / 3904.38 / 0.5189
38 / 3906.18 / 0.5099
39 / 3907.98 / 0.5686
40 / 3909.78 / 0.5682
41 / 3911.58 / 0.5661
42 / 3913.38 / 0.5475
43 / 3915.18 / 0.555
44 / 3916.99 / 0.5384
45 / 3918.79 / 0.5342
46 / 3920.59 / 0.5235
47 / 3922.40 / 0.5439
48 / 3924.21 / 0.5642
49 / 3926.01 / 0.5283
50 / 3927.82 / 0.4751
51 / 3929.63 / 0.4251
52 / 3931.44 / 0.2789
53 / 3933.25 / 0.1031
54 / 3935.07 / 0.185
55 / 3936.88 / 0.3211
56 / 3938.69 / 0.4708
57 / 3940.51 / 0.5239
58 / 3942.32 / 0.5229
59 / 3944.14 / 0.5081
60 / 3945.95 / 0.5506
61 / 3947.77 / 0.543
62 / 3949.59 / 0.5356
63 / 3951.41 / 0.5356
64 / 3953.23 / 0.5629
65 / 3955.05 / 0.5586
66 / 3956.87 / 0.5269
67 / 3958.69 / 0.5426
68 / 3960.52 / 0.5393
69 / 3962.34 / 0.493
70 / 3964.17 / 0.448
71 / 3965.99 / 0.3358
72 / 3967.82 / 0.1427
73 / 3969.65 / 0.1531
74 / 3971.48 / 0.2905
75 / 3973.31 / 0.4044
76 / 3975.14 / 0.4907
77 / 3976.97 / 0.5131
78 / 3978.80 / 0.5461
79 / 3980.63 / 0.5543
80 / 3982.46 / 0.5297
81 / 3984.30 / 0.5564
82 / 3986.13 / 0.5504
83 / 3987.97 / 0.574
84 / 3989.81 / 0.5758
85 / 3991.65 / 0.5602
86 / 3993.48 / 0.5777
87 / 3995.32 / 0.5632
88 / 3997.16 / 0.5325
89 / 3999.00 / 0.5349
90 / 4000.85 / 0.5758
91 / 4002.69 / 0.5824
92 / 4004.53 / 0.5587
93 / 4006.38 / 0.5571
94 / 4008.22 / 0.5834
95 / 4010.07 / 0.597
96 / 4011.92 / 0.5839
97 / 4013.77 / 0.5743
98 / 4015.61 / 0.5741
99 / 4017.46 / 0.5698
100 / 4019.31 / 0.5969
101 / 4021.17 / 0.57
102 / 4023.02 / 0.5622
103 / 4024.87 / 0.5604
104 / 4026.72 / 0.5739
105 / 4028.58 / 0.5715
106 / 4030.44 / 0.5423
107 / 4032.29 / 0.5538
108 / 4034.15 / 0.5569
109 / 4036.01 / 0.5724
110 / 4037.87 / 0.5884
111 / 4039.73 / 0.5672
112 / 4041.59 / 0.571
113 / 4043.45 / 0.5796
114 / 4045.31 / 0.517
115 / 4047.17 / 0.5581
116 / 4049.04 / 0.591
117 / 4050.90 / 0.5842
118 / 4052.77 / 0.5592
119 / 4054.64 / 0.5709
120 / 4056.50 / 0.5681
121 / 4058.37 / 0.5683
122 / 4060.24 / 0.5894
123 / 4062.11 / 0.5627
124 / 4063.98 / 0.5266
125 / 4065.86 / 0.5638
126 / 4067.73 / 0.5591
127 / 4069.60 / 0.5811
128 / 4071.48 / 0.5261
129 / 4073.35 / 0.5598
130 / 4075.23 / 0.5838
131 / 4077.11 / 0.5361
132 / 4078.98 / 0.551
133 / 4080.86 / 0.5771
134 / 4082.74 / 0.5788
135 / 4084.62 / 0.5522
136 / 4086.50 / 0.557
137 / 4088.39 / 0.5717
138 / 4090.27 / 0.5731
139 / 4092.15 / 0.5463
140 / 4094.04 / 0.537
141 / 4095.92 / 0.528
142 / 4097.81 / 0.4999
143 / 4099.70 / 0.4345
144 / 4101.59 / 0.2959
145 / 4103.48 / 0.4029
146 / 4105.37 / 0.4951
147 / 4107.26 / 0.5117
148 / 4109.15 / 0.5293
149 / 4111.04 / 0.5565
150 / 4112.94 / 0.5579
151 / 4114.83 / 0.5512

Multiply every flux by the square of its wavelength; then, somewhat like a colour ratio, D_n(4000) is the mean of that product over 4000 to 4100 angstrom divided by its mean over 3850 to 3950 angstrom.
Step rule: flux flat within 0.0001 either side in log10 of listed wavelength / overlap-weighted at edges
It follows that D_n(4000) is 1.21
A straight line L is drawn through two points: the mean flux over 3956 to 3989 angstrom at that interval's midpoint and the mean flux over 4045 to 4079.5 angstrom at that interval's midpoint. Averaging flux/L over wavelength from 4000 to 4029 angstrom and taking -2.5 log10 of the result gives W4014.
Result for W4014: -0.14 mag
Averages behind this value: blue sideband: 0.455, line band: 0.575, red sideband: 0.562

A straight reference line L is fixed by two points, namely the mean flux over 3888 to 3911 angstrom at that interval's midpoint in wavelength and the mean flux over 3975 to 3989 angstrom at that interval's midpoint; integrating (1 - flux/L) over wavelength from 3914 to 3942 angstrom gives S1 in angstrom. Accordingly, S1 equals 4.1 angstrom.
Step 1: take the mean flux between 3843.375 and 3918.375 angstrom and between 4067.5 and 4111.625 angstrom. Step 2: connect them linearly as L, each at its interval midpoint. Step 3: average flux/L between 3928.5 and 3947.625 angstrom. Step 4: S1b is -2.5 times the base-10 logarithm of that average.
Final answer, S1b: 0.31 mag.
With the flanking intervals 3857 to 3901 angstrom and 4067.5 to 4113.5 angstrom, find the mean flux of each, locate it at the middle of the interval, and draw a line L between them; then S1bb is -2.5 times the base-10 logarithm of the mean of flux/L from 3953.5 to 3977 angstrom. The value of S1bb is 0.235 mag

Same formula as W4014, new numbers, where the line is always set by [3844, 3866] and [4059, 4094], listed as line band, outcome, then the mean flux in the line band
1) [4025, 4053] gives -0.01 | 0.566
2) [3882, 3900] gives 0.19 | 0.467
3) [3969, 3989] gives 0.18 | 0.474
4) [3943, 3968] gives 0.12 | 0.498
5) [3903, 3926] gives 0.02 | 0.544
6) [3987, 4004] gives -0.01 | 0.564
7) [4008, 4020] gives -0.04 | 0.582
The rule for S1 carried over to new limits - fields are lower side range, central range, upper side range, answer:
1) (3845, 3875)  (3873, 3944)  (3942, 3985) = 4.7 angstrom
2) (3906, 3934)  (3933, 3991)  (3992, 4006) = 7.1 angstrom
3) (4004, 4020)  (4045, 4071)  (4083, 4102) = -1.0 angstrom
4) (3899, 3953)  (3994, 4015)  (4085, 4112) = -3.1 angstrom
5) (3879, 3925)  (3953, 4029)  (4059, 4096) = 2.4 angstrom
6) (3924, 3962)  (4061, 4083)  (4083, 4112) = -2.5 angstrom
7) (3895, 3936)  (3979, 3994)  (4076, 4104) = -1.8 angstrom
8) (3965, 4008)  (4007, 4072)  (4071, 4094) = -4.9 angstrom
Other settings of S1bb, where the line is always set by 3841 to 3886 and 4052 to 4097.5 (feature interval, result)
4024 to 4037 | -0.01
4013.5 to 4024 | -0.04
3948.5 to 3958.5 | 0.02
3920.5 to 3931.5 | 0.13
